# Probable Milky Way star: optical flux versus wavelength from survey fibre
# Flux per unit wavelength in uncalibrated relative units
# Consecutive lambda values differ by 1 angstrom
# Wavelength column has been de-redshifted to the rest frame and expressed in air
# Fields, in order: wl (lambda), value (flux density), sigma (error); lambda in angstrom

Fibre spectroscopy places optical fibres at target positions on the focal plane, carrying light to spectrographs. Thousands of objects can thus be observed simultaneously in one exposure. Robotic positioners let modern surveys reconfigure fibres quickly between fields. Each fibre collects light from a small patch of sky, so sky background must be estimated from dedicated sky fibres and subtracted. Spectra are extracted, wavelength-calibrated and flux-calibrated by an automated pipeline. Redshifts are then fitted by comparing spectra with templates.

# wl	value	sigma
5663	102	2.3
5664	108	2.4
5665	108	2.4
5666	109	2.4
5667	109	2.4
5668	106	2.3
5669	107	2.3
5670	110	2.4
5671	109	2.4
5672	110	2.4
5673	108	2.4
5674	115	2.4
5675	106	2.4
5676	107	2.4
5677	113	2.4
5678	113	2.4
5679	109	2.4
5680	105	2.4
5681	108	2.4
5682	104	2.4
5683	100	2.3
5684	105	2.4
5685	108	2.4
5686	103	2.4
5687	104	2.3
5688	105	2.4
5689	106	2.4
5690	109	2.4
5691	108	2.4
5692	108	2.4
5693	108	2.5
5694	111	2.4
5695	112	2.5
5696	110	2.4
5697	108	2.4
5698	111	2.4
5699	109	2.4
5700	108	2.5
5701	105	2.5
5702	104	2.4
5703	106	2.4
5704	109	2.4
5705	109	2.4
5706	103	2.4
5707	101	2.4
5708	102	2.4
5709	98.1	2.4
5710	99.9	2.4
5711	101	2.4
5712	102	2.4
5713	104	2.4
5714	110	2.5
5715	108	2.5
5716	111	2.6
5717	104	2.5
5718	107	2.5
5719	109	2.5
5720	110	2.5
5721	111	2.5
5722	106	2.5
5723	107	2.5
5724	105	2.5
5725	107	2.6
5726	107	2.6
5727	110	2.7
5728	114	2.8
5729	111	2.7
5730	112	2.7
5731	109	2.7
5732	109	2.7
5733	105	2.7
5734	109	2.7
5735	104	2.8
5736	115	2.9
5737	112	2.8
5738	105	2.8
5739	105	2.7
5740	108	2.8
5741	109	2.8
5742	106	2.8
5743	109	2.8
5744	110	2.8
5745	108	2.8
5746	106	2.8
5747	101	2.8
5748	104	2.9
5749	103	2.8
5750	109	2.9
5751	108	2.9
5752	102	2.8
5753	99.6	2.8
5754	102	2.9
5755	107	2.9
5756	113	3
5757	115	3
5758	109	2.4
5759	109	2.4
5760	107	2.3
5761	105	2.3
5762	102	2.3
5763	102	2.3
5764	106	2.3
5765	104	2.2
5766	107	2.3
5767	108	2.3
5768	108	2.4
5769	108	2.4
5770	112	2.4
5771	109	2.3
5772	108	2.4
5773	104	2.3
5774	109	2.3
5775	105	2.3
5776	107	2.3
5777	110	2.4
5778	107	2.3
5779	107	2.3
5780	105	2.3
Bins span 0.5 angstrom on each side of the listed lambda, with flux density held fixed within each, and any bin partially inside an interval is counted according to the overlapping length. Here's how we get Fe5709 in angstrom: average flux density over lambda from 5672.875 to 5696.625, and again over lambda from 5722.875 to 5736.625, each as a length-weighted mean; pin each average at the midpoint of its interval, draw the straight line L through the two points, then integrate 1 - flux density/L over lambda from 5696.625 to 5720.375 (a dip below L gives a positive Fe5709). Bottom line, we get 0.57 angstrom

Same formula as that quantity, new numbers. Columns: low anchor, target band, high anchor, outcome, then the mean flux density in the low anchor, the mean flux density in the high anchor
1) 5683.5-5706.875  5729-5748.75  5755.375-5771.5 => 0.0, 107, 108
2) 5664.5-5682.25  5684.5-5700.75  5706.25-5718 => -0.3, 109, 104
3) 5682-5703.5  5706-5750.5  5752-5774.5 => 0.0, 107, 107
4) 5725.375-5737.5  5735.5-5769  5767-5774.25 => 0.7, 110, 108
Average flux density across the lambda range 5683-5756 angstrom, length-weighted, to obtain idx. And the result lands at 107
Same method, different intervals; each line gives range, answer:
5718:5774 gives 107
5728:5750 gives 108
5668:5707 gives 108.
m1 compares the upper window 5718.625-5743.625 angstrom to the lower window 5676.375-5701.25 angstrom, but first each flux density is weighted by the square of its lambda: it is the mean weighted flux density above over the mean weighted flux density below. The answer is 1.02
